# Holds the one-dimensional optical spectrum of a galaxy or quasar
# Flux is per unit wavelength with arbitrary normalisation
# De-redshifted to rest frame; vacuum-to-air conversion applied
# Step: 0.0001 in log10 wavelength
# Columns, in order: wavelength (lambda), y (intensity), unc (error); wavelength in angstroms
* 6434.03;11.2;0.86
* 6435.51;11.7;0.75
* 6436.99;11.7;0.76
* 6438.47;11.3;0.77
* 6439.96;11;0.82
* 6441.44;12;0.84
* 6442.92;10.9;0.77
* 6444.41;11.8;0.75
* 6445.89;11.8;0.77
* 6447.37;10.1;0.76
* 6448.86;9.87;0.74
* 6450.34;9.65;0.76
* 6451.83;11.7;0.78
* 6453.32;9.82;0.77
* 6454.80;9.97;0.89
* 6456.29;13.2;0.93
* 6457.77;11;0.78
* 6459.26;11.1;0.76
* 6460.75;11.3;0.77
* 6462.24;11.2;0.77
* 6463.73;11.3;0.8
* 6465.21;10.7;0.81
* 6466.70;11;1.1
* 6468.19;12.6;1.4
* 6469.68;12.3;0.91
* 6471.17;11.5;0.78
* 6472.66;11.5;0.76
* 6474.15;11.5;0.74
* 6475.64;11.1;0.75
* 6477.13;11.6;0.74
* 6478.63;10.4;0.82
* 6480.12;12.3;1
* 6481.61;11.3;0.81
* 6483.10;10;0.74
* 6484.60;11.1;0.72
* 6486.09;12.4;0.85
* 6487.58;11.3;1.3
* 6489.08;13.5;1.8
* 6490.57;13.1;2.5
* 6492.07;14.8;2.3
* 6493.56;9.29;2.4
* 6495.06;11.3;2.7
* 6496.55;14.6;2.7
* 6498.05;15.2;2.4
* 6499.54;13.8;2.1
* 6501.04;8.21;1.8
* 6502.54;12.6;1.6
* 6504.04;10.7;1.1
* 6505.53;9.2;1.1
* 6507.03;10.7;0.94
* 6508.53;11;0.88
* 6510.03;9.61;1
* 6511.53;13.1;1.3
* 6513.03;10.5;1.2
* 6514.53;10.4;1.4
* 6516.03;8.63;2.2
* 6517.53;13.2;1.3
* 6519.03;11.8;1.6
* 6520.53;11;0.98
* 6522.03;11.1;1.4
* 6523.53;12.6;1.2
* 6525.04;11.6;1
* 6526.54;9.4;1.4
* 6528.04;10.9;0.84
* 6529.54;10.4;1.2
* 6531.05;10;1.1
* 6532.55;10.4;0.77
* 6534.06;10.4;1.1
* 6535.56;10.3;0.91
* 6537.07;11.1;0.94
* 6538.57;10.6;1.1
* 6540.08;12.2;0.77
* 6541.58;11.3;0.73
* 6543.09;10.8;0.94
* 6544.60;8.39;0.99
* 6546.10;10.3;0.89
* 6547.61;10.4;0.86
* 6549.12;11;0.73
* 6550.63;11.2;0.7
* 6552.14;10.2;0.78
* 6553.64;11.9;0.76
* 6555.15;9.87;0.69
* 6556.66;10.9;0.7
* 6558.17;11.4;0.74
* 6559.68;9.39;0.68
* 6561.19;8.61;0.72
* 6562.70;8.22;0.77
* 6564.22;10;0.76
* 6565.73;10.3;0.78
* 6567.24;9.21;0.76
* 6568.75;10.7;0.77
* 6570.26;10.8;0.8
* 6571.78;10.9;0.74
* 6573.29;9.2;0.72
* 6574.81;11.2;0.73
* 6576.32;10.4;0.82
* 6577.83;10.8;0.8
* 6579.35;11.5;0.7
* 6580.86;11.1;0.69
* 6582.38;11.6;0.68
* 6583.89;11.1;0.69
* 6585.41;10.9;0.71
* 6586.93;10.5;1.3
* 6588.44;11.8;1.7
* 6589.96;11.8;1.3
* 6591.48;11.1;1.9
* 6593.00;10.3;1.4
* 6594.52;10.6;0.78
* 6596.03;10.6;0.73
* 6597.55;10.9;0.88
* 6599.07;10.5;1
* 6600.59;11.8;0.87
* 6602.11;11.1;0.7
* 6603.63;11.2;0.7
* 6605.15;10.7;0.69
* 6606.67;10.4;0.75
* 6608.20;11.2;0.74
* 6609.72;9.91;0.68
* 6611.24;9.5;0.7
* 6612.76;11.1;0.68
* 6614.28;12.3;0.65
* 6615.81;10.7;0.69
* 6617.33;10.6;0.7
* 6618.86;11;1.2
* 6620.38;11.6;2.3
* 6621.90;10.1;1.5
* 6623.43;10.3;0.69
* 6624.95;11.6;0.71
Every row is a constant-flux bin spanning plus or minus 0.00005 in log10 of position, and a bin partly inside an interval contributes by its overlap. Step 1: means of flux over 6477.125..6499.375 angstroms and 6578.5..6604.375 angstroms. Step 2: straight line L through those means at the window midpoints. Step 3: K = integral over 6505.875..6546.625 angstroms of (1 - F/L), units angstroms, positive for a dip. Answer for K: 3.5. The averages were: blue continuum 12.2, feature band 10.8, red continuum 11.1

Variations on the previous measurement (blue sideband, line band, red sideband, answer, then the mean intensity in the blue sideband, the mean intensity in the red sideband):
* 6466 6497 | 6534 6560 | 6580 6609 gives 1.5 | 11.8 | 11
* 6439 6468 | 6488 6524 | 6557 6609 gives -2.5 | 11.1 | 10.6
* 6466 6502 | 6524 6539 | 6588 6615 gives 1.3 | 11.9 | 10.9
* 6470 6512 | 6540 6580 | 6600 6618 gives 2.9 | 11.7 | 10.9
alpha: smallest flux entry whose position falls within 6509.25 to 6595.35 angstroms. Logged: 8.22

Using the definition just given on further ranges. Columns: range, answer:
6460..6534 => 8.21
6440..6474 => 9.65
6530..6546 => 8.39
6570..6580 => 9.2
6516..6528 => 8.63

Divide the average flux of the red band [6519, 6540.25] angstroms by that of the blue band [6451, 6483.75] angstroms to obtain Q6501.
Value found 1.0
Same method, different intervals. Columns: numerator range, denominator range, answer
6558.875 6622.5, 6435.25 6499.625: 0.92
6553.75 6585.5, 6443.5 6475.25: 0.93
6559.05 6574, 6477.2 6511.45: 0.83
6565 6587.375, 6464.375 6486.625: 0.94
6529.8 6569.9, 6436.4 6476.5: 0.92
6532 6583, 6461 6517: 0.91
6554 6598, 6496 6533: 0.94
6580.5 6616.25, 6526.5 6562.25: 1.04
